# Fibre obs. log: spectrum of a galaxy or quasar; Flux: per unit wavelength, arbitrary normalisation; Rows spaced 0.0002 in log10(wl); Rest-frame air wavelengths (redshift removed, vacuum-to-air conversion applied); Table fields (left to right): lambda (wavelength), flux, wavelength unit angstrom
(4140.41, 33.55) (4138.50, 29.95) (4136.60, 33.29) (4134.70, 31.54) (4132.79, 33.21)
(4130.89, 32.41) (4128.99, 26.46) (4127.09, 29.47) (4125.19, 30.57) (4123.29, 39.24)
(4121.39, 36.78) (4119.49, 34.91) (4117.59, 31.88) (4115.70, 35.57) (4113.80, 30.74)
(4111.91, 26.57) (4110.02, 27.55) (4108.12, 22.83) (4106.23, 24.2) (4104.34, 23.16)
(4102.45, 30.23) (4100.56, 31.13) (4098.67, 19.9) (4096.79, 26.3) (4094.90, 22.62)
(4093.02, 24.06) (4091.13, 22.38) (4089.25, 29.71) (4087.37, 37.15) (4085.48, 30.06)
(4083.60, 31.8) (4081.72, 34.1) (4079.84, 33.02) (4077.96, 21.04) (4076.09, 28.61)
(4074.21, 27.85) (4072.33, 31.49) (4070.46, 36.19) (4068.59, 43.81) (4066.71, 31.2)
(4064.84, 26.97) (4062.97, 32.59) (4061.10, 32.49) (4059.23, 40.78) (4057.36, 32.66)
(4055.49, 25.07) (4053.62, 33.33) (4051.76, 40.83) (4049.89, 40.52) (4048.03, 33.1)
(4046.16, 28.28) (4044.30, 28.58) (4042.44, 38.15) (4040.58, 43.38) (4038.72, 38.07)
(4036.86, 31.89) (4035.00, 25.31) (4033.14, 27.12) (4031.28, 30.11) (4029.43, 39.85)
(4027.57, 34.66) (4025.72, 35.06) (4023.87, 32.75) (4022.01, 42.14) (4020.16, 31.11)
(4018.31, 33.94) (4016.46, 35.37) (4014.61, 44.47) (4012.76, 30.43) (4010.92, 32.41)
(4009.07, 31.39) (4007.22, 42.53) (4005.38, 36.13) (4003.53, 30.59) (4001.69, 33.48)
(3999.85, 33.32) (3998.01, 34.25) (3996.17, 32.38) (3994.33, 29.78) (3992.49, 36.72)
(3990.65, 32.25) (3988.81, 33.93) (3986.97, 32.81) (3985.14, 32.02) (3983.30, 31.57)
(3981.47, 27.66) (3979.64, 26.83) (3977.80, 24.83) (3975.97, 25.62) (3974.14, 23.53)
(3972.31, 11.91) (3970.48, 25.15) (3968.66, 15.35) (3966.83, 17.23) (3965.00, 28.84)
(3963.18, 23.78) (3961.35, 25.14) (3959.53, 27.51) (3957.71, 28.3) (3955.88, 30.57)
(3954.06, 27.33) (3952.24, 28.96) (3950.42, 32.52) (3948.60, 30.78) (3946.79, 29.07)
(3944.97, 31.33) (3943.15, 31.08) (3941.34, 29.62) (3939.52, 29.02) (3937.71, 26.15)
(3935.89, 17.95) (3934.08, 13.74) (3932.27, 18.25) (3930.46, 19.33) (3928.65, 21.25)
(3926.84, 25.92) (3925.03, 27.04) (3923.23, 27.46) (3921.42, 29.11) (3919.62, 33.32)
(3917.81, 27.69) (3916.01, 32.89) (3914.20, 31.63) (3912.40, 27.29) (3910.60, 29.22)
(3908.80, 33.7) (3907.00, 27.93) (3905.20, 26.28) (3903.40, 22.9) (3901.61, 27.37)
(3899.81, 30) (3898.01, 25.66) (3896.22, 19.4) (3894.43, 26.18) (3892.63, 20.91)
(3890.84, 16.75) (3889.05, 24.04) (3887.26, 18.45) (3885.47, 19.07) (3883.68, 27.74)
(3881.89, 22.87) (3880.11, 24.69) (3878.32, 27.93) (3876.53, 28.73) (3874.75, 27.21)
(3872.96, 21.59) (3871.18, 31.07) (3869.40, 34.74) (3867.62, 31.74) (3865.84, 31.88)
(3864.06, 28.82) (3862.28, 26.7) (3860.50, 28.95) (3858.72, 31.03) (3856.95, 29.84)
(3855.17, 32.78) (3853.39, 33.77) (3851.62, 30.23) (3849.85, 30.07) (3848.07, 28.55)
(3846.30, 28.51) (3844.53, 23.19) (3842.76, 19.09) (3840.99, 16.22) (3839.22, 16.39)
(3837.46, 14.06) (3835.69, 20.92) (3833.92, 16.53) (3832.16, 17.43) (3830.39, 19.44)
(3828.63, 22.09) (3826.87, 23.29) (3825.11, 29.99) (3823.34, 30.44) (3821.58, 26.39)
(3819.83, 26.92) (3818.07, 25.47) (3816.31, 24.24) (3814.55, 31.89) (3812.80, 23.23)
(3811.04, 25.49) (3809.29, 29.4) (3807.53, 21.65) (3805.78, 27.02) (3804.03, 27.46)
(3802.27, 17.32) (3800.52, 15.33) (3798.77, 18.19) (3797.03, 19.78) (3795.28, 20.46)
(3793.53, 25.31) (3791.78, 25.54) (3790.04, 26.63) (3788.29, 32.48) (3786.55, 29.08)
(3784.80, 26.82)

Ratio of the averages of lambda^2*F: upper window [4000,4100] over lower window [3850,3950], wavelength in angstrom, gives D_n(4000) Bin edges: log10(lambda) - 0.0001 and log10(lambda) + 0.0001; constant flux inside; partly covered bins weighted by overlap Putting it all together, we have 1.3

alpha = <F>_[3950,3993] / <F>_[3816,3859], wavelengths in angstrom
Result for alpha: 1.1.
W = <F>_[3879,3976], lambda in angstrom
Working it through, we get 25.5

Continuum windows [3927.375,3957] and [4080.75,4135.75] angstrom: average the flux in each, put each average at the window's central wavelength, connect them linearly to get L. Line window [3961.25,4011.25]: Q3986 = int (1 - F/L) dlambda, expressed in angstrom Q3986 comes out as -3.6 angstrom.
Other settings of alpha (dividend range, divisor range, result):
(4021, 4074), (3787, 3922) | 1.33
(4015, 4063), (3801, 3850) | 1.46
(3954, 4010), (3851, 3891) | 1.05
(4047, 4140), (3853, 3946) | 1.16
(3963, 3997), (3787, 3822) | 1.10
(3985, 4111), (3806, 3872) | 1.23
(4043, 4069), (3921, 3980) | 1.33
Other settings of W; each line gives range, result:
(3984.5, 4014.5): 33.7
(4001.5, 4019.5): 35.1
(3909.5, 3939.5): 25.7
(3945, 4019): 29.8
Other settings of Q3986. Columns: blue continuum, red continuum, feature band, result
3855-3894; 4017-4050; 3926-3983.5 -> 9.8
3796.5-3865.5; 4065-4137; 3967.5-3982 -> 2.7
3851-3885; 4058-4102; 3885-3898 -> 3.6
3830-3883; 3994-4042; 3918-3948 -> 4.2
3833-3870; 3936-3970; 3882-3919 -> 1.3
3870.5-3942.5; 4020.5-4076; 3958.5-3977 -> 4.2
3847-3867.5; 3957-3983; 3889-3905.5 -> 2.4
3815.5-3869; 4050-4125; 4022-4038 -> -1.8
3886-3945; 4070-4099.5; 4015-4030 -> -4.6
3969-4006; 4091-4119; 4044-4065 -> -4.0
